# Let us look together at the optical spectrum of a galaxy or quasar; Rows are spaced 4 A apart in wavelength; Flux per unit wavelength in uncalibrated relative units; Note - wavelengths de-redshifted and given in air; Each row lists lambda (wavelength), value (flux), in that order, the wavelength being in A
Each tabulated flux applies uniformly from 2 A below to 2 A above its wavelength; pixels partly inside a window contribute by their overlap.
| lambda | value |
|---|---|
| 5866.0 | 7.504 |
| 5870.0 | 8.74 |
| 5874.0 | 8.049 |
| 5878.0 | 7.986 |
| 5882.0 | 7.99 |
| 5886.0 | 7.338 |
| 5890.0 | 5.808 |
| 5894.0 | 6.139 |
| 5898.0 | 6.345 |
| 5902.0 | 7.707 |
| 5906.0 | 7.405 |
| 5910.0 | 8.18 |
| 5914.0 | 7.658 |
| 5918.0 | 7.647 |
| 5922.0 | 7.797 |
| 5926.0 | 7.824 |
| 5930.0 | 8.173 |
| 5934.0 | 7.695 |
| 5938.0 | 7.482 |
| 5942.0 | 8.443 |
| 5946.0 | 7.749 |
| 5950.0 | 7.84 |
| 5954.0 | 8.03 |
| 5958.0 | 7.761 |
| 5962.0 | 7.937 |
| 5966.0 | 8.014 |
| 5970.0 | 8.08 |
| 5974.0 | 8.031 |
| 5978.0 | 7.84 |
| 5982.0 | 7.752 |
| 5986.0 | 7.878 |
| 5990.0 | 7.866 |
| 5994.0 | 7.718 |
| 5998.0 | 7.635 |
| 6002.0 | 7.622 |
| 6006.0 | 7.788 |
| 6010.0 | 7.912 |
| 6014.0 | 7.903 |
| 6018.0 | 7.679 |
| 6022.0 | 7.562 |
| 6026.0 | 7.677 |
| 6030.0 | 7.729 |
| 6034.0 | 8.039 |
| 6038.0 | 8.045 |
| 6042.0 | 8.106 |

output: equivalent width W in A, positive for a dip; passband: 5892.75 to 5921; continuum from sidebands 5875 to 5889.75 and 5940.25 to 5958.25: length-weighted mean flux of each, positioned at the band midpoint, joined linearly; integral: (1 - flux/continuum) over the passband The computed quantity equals 1.4 A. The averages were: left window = 7.56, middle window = 7.35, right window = 7.98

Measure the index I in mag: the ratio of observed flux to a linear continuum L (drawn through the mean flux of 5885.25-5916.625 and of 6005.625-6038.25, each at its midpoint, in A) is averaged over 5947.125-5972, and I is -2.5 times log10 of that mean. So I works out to -0.072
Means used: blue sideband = 7.07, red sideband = 7.8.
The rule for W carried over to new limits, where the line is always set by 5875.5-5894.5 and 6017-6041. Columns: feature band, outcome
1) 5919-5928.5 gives -0.6 A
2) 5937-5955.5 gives -1.2 A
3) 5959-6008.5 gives -1.6 A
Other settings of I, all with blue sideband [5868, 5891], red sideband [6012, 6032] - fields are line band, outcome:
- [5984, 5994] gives -0.02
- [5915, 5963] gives -0.02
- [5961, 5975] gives -0.04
